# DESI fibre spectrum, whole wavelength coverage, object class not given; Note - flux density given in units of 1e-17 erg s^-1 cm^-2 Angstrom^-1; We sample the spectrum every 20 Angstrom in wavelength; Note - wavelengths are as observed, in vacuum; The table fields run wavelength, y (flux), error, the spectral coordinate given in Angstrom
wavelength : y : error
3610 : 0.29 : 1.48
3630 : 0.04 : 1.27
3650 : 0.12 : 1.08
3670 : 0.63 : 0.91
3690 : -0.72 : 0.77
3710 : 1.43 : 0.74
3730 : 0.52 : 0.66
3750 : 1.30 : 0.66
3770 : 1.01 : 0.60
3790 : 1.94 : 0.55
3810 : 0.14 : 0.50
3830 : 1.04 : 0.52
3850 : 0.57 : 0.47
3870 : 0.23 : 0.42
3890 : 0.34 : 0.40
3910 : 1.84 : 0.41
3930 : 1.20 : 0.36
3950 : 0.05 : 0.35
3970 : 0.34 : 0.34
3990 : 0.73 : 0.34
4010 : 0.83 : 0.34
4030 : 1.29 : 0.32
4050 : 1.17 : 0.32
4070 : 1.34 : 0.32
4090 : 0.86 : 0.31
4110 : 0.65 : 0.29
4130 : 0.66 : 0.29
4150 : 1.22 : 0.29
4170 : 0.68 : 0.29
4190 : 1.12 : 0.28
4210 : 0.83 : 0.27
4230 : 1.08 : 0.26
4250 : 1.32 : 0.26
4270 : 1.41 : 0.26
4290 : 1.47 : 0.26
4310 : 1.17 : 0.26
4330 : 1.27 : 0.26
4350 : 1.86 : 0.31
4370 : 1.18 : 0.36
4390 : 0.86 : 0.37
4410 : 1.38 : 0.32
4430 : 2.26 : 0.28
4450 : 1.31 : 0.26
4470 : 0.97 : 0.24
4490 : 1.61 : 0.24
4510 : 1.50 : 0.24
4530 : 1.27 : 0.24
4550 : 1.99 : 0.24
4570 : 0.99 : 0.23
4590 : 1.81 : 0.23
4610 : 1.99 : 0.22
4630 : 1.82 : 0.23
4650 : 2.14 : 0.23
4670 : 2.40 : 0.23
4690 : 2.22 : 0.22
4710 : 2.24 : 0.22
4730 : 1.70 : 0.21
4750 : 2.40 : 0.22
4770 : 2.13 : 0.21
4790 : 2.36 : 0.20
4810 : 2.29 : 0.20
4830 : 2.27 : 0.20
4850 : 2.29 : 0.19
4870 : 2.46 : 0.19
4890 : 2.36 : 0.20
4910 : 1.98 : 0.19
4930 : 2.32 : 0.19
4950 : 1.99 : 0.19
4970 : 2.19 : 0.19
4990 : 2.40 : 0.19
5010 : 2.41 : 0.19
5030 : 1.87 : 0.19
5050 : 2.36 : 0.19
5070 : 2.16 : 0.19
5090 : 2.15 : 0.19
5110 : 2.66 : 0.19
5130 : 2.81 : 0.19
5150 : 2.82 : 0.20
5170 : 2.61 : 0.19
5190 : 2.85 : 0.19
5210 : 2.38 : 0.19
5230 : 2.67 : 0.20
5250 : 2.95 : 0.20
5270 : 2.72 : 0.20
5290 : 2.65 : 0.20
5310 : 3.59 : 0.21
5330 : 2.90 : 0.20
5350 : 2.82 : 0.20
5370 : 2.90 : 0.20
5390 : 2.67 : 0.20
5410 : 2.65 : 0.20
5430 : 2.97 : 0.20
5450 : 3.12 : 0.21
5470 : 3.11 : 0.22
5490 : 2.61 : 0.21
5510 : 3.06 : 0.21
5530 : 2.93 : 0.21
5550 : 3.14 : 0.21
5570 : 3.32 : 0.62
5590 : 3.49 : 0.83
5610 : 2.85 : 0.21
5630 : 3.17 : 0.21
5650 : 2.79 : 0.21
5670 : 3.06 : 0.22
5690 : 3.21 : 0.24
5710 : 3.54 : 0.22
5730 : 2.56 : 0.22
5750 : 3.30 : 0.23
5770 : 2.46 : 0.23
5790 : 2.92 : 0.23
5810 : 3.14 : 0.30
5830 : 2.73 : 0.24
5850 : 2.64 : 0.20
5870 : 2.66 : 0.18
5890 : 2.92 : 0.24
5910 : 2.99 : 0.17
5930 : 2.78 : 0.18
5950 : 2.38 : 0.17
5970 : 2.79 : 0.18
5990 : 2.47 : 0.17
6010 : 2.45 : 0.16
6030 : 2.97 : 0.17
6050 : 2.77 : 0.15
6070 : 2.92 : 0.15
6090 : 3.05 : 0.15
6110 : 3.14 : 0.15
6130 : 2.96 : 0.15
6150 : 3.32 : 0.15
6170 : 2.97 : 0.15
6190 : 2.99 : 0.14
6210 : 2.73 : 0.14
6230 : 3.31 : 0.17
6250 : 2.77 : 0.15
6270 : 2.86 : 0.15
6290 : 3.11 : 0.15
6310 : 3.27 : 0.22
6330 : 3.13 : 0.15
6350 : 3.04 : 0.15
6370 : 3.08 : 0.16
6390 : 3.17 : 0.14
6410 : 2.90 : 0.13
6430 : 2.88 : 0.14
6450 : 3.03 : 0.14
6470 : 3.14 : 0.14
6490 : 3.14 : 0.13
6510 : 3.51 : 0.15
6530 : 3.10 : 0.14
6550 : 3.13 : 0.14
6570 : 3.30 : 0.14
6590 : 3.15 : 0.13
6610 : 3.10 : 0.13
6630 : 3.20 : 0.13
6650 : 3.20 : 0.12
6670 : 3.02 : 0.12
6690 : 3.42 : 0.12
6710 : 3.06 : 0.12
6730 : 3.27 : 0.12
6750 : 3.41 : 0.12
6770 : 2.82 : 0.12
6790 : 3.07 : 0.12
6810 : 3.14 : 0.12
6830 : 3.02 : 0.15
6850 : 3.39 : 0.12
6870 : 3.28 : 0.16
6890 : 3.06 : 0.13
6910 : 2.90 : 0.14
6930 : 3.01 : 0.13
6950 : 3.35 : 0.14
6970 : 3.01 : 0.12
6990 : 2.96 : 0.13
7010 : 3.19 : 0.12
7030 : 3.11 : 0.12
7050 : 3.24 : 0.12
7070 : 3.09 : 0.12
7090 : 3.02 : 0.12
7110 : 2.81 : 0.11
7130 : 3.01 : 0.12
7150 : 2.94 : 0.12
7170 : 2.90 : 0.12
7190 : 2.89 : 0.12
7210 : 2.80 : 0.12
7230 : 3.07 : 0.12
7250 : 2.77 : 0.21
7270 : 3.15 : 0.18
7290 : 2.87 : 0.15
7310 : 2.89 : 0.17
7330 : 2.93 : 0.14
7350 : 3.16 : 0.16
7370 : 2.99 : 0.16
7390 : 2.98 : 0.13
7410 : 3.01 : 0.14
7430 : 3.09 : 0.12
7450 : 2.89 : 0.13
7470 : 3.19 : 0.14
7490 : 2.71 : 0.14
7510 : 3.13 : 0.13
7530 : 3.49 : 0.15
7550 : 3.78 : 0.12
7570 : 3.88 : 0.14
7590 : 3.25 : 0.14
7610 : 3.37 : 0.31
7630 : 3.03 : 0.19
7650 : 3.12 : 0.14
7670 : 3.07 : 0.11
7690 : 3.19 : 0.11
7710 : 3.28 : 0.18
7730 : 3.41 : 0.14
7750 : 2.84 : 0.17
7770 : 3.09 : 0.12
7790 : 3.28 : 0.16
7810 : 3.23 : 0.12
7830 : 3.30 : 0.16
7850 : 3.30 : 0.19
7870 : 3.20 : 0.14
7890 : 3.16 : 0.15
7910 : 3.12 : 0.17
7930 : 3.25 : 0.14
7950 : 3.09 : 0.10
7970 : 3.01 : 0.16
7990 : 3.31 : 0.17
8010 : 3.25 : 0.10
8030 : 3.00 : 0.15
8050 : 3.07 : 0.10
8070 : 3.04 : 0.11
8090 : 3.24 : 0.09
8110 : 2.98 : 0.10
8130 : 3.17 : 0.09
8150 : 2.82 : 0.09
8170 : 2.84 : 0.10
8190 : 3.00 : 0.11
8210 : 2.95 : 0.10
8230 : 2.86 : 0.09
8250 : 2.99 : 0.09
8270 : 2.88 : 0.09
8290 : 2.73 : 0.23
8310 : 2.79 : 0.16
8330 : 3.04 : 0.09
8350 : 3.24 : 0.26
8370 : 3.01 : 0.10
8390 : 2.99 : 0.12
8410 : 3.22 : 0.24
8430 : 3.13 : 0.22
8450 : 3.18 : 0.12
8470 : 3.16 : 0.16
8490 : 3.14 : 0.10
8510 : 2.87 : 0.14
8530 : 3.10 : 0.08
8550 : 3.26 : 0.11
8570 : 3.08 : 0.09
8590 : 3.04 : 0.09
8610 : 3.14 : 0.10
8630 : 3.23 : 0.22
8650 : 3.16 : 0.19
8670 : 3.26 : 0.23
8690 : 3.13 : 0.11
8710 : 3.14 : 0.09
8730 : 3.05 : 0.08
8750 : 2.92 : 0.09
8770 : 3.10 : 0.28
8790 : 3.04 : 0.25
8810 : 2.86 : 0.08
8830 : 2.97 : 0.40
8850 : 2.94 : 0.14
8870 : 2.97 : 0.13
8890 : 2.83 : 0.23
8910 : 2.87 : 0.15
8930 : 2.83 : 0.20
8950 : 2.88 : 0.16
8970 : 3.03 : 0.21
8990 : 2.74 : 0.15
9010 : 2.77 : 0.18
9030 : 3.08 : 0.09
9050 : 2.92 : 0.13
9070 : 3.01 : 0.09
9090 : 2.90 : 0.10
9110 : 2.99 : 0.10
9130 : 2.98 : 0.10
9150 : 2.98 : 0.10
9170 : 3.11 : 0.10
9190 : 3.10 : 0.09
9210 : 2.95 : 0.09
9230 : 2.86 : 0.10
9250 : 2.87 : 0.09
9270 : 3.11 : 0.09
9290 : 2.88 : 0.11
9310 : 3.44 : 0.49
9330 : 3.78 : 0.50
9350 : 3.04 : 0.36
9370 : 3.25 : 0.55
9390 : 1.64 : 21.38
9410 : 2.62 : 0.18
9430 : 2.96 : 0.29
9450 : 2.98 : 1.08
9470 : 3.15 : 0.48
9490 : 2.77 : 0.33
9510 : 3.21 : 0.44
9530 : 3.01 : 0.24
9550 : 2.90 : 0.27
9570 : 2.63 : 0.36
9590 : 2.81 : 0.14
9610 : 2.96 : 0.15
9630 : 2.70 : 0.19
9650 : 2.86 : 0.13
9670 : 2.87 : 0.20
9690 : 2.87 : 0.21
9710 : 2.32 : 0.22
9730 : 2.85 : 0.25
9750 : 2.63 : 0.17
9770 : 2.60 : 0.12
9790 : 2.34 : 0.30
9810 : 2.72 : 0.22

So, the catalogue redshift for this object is 0.149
